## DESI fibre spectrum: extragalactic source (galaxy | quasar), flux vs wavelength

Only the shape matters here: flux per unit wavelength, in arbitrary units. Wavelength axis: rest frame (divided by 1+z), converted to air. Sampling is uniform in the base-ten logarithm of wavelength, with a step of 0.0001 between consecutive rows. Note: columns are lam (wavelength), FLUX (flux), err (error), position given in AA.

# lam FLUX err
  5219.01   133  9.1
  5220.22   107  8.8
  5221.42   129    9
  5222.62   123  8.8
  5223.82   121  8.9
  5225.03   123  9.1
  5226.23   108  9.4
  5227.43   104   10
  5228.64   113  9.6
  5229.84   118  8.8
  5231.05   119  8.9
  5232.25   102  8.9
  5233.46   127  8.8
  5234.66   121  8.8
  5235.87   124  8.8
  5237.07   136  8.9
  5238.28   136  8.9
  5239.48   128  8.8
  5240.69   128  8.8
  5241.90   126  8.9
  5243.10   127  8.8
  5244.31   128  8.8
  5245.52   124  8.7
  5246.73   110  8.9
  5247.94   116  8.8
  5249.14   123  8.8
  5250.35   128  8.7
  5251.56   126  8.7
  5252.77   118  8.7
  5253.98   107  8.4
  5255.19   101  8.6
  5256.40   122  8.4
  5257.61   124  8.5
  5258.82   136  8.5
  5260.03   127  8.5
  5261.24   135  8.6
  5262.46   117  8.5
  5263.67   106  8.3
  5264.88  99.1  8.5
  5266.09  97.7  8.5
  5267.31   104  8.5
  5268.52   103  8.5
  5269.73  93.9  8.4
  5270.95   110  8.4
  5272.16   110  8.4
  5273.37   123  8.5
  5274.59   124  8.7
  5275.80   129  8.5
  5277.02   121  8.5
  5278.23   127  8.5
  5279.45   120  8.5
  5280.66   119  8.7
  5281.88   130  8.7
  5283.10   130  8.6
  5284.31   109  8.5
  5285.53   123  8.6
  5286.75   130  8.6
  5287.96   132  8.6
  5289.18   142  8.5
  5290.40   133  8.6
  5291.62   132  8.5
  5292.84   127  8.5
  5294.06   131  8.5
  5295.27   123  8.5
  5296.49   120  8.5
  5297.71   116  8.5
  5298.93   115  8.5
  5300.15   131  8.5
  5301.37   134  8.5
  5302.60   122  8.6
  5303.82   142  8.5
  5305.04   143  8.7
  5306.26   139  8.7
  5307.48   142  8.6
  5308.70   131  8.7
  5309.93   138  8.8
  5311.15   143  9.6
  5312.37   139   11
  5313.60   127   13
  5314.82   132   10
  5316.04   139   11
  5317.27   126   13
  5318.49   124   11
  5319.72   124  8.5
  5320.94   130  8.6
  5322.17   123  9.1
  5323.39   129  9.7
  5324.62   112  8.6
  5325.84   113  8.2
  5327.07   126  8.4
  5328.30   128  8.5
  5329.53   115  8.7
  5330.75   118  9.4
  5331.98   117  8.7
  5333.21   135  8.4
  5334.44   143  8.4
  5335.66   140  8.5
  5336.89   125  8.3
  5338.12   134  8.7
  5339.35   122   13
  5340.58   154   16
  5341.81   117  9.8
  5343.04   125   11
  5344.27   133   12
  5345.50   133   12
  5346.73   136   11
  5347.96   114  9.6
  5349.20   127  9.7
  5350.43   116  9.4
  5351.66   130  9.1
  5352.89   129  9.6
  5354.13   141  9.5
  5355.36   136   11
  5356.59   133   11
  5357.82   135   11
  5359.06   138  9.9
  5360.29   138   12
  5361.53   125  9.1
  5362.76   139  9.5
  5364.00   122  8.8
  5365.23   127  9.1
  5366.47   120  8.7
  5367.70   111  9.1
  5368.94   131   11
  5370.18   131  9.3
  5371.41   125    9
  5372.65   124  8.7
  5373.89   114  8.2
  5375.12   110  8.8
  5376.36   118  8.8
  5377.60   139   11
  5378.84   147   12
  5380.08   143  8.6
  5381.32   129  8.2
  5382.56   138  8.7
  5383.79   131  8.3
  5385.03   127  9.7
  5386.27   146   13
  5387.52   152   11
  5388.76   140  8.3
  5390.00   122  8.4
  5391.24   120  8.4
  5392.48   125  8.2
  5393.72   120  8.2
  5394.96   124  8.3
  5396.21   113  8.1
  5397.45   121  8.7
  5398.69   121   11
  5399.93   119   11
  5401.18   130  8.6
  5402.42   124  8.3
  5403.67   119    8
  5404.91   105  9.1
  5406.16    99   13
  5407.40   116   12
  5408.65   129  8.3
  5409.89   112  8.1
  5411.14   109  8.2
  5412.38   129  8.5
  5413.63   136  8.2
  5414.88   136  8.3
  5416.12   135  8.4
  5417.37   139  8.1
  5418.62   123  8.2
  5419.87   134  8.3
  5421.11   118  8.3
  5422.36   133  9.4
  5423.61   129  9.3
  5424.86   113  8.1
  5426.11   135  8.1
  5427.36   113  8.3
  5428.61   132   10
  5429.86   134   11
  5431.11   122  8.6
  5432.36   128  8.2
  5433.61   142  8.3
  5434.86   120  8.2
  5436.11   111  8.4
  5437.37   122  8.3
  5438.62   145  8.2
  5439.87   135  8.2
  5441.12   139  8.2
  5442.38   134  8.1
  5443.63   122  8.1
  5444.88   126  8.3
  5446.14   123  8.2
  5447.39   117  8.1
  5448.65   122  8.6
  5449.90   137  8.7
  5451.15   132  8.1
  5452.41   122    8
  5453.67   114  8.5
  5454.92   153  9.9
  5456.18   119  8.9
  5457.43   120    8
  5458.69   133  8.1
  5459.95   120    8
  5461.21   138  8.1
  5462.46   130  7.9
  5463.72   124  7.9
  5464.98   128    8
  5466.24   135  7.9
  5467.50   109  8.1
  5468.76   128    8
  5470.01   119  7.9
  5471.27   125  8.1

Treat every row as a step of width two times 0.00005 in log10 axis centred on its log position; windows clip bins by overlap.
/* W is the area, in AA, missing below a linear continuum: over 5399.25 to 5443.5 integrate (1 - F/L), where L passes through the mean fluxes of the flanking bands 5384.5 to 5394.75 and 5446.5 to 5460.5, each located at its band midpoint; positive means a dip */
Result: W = 1.1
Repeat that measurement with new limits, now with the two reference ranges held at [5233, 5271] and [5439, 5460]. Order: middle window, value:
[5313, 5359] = -2.0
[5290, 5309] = -1.4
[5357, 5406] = -0.8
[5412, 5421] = -0.4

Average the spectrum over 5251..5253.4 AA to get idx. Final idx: 122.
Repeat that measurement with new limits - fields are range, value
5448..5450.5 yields 129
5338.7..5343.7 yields 130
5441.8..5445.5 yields 127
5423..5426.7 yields 126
